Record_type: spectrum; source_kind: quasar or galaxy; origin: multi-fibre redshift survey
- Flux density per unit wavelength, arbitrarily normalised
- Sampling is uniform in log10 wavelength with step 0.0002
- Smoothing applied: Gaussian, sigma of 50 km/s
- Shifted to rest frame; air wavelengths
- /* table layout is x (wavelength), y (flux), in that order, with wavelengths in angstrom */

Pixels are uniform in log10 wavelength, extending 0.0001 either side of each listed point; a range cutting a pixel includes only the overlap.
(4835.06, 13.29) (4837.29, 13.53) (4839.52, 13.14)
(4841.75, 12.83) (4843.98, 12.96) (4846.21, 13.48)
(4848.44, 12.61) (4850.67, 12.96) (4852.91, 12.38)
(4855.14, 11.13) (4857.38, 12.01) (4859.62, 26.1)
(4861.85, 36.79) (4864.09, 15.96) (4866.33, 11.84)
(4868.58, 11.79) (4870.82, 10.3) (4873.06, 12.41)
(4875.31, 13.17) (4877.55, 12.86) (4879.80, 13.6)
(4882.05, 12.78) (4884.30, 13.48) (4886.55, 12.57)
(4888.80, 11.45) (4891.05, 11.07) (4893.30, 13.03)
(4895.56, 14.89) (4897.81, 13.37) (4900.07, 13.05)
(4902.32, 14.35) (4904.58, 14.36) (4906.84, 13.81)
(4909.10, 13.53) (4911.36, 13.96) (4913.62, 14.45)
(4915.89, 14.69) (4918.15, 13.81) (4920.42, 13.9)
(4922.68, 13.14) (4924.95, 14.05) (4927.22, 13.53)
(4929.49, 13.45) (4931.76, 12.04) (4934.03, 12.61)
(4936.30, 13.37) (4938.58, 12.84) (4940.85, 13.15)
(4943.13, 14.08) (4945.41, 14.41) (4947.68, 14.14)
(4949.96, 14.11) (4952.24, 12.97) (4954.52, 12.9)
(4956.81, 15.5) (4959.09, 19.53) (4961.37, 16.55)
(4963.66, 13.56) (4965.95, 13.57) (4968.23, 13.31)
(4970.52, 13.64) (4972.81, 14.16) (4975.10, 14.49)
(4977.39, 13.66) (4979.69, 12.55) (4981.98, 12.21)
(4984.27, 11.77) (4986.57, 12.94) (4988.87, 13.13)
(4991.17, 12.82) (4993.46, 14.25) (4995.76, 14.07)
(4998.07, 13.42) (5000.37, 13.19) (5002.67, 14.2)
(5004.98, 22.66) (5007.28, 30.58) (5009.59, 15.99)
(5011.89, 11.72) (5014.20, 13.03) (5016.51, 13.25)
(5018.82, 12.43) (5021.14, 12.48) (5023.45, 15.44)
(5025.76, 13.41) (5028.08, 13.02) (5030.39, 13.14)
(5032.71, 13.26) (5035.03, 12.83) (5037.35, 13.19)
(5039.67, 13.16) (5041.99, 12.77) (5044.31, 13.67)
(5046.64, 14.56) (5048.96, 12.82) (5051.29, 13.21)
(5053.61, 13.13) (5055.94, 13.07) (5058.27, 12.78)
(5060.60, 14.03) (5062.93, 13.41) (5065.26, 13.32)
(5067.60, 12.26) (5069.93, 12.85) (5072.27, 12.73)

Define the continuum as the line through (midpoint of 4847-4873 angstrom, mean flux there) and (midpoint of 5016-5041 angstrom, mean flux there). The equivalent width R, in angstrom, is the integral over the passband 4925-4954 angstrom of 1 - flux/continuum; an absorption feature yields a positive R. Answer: 2.2 angstrom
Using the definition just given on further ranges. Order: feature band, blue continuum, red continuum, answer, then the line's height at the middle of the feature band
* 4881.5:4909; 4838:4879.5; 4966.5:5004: 2.1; 14.3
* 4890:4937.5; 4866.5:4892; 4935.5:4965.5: -0.9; 13.3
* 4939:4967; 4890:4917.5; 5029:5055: -2.0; 13.6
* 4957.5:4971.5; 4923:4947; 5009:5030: -1.8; 13.4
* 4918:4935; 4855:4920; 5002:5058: 1.3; 14.4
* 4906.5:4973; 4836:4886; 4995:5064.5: 1.8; 14.3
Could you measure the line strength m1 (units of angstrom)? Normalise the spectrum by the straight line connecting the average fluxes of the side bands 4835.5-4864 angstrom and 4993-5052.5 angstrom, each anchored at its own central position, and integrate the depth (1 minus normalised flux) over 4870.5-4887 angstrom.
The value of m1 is 3.0 angstrom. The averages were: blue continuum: 15.8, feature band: 12.8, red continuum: 14.4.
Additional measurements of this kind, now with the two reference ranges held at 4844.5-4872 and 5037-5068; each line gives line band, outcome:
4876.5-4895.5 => 3.11 angstrom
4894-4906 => 0.87 angstrom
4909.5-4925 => 0.92 angstrom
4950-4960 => -0.41 angstrom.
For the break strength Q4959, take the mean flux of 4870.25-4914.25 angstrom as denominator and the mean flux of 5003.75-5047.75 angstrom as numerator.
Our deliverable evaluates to 1.12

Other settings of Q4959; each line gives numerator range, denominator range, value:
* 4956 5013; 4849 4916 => 1.05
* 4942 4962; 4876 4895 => 1.17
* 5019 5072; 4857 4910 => 0.91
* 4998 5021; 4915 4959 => 1.16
